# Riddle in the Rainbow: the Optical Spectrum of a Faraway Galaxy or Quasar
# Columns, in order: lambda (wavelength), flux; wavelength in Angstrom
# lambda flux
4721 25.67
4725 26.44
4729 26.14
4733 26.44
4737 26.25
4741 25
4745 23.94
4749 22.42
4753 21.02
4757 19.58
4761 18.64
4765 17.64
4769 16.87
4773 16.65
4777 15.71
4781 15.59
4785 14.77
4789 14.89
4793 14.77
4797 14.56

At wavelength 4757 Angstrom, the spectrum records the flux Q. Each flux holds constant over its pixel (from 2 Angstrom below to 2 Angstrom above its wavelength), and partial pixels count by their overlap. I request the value 19.58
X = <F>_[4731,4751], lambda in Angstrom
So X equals 24.8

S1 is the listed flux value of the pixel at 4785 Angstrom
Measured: 14.77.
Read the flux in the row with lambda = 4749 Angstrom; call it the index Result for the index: 22.42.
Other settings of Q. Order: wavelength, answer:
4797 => 14.56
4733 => 26.44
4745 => 23.94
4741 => 25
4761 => 18.64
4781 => 15.59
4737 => 26.25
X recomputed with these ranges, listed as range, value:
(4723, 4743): 26.1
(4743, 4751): 23.2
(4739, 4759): 22.4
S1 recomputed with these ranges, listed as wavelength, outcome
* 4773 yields 16.65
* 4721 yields 25.67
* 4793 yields 14.77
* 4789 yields 14.89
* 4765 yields 17.64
